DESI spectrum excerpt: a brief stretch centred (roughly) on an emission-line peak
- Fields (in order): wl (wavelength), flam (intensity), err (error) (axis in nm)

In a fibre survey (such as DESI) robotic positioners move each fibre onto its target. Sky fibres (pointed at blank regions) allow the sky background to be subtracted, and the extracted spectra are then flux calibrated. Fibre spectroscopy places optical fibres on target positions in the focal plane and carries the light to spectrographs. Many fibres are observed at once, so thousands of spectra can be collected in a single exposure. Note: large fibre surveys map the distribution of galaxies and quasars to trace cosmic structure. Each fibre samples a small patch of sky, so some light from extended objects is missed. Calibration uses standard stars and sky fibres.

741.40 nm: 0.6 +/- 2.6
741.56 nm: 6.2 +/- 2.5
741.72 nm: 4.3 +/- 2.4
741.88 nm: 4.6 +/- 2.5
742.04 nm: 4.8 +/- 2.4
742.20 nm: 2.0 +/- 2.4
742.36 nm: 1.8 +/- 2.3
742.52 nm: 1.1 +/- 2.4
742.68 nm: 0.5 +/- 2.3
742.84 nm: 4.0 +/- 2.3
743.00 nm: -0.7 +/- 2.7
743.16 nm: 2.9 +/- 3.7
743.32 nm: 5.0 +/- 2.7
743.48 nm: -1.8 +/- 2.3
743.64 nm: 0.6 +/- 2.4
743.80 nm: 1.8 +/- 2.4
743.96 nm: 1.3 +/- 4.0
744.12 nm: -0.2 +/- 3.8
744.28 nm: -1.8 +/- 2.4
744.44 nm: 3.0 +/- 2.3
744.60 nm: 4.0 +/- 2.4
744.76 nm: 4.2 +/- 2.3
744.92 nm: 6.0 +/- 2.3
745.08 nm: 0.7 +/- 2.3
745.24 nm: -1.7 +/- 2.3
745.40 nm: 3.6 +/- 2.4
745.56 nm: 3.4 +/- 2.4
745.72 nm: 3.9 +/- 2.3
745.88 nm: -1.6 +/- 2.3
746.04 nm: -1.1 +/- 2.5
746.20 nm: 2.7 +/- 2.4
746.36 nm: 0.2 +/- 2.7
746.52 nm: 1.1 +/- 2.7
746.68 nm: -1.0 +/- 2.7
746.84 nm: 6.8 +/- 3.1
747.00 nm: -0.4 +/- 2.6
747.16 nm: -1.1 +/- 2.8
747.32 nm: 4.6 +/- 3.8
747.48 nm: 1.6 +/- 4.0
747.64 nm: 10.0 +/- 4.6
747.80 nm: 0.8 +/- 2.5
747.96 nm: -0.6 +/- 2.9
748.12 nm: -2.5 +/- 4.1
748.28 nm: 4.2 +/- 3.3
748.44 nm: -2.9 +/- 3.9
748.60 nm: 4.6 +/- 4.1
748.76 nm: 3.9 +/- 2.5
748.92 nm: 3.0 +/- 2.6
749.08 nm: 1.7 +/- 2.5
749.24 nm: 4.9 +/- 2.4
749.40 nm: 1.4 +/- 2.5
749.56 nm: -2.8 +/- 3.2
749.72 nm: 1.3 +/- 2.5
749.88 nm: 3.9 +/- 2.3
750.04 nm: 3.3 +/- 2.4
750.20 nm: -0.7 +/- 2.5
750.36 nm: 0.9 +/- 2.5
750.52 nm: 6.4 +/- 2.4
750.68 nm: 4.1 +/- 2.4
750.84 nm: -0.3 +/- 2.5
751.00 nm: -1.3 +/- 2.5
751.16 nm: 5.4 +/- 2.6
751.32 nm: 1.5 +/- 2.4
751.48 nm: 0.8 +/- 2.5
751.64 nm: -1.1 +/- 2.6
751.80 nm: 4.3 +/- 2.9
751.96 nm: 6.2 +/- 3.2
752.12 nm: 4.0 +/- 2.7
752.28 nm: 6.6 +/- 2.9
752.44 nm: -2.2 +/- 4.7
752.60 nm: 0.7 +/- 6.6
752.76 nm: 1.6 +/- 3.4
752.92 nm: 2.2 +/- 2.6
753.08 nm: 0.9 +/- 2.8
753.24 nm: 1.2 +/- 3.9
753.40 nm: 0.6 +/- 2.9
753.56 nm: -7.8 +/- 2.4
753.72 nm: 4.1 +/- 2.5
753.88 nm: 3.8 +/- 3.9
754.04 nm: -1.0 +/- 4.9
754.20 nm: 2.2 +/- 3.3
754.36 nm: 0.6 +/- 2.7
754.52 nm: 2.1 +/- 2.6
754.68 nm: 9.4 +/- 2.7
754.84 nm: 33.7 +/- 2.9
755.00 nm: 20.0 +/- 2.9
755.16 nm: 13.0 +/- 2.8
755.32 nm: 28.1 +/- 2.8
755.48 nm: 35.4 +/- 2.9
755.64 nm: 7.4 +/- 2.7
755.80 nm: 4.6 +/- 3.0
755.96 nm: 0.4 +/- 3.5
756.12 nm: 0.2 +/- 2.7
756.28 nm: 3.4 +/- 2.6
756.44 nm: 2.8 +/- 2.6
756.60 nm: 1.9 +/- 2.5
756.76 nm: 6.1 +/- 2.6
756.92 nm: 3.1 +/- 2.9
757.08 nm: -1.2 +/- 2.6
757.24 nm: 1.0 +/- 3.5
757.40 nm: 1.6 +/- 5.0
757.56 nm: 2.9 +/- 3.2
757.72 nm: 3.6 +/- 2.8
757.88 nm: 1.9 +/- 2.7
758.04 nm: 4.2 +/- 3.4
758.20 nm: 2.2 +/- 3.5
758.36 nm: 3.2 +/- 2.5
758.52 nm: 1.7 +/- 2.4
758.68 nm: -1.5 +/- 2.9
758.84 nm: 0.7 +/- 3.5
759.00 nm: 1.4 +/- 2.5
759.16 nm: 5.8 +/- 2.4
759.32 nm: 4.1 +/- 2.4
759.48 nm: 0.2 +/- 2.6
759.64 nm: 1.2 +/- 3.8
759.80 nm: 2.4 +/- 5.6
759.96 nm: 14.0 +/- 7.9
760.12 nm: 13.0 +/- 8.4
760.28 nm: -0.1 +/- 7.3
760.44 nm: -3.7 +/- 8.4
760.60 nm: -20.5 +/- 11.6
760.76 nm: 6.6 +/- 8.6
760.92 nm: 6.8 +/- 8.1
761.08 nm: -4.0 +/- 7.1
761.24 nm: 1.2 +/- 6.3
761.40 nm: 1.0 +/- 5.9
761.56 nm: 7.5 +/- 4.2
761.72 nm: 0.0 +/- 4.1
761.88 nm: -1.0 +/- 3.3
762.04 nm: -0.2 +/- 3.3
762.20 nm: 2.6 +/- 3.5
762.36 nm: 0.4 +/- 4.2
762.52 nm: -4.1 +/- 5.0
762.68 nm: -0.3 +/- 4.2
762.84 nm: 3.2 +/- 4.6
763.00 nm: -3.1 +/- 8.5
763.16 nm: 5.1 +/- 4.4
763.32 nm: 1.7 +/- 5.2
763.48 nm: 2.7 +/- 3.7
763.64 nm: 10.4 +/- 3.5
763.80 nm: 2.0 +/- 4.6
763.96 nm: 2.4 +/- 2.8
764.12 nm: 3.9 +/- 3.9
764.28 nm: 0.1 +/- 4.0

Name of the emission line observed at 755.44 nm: [O II]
